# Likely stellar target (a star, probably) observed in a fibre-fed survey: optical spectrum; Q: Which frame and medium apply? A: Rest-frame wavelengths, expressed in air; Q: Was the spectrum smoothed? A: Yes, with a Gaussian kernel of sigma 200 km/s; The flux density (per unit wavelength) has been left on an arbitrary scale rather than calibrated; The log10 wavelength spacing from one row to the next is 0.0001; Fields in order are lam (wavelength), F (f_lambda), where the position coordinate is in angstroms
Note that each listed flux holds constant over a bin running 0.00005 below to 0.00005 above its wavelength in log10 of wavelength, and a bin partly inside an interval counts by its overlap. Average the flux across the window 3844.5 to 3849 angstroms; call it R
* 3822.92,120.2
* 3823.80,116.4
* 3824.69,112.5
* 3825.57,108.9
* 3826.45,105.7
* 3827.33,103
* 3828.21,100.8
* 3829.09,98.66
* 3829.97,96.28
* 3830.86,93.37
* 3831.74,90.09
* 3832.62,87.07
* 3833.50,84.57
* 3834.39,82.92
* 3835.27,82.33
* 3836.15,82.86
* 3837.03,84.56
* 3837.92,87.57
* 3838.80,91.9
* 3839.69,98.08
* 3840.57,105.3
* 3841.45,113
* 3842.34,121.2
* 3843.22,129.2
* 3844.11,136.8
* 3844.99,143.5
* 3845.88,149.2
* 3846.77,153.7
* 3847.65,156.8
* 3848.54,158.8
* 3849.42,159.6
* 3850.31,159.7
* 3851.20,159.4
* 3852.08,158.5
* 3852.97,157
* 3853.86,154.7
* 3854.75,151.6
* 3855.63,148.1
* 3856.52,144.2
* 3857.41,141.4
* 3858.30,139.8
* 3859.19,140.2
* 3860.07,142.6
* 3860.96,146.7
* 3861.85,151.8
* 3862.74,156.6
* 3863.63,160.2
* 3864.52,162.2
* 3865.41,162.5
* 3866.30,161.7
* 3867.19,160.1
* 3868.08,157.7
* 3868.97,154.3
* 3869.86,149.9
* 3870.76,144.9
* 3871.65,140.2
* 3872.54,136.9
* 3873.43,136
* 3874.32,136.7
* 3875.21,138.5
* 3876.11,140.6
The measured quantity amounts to 152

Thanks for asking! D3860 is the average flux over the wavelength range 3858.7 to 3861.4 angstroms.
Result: 143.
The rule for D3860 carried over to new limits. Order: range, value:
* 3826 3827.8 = 105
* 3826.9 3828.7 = 102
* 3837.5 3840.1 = 92.4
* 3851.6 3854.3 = 157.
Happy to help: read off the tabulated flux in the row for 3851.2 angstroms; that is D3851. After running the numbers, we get 159.4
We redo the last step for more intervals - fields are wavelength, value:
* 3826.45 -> 105.7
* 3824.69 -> 112.5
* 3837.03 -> 84.56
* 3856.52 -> 144.2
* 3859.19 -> 140.2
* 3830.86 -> 93.37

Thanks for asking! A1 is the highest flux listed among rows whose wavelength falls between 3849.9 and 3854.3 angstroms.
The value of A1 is 159.7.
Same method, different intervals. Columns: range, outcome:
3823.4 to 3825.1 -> 116.4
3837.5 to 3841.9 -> 113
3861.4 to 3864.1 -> 160.2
